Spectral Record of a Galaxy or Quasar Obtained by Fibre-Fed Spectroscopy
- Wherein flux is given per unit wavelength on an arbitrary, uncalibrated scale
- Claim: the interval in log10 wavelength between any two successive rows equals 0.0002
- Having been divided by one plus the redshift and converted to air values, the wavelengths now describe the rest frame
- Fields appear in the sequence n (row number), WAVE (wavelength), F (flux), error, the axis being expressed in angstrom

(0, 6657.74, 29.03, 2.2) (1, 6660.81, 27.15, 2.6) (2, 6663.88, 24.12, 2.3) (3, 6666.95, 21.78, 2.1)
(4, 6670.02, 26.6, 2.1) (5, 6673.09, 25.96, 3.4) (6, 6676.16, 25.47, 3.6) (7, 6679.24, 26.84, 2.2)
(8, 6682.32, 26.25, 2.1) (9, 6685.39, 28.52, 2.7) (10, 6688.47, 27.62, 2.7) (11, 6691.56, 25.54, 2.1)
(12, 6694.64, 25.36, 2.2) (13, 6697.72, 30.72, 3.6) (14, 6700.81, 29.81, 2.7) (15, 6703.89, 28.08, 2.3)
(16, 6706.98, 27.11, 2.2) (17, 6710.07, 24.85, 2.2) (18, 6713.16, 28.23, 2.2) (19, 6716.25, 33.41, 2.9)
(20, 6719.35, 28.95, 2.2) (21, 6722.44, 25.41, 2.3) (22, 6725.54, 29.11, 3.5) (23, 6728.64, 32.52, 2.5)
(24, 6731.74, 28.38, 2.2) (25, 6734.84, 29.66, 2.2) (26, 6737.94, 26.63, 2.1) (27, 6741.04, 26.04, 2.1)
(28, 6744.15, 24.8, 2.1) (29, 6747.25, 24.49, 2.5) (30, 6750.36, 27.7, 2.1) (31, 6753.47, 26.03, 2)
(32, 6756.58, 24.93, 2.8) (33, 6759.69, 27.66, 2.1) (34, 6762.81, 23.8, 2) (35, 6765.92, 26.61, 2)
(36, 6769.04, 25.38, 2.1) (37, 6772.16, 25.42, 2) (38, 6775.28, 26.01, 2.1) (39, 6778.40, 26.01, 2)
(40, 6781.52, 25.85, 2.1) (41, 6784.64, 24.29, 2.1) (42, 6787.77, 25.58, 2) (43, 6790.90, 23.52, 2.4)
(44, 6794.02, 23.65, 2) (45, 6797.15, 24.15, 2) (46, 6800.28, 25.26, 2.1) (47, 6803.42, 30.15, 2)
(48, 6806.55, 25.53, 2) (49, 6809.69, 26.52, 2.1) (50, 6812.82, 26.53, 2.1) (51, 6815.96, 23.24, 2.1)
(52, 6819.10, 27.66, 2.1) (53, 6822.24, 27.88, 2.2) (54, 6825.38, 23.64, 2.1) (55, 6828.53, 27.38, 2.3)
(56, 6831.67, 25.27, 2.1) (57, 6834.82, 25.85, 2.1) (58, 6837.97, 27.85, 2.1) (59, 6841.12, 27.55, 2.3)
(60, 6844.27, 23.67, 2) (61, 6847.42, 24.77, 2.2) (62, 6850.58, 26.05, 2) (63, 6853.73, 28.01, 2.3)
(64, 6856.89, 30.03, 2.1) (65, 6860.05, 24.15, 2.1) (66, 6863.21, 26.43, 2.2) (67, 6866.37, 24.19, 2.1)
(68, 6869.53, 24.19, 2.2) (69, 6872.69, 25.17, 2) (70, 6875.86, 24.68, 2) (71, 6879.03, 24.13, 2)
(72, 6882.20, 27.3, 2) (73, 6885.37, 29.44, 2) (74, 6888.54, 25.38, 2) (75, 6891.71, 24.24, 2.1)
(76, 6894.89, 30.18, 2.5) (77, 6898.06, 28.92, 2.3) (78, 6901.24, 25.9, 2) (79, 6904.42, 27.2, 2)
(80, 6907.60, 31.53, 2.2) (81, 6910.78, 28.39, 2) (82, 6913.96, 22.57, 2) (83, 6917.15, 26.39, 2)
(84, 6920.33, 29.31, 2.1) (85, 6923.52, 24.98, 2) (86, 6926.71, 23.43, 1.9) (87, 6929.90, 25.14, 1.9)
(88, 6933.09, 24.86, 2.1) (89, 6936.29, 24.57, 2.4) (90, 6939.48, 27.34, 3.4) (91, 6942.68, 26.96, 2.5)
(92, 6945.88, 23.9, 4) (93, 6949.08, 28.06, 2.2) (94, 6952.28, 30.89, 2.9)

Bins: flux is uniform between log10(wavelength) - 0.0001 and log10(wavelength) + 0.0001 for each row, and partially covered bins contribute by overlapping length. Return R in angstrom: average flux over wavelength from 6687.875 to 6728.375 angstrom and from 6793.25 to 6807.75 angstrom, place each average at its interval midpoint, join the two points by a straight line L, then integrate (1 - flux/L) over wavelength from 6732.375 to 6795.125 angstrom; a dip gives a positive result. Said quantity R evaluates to 2.4 angstrom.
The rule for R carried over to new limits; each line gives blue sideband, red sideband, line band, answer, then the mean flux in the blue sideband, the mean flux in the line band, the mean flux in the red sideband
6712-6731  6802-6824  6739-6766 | 2.7 angstrom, 29.6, 25.8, 26.7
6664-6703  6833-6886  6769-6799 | 1.5 angstrom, 26.6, 25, 26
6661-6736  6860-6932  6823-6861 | 0.5 angstrom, 27.5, 26.3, 26.3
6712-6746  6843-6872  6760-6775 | 1.1 angstrom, 28.4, 25.5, 25.7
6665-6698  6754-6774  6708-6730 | -2.4 angstrom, 26.2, 28.8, 25.7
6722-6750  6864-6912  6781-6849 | 3.5 angstrom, 27.5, 25.7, 26.7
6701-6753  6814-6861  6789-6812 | 1.0 angstrom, 27.9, 25.6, 26.2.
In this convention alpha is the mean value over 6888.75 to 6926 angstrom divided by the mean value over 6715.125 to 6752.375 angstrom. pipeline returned 0.97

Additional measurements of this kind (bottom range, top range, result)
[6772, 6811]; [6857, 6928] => 1.03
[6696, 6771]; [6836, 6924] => 0.97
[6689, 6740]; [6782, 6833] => 0.91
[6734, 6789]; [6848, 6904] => 1.02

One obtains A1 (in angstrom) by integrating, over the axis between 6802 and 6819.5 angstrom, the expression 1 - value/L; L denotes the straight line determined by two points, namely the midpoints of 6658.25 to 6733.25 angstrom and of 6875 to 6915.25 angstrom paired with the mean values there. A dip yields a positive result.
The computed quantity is 0.43 angstrom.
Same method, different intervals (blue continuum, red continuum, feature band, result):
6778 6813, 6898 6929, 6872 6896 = 0.1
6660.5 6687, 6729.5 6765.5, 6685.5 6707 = -1.5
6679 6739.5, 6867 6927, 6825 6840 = 0.5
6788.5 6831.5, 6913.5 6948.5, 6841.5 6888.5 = -0.4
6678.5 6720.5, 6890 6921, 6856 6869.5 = 0.9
